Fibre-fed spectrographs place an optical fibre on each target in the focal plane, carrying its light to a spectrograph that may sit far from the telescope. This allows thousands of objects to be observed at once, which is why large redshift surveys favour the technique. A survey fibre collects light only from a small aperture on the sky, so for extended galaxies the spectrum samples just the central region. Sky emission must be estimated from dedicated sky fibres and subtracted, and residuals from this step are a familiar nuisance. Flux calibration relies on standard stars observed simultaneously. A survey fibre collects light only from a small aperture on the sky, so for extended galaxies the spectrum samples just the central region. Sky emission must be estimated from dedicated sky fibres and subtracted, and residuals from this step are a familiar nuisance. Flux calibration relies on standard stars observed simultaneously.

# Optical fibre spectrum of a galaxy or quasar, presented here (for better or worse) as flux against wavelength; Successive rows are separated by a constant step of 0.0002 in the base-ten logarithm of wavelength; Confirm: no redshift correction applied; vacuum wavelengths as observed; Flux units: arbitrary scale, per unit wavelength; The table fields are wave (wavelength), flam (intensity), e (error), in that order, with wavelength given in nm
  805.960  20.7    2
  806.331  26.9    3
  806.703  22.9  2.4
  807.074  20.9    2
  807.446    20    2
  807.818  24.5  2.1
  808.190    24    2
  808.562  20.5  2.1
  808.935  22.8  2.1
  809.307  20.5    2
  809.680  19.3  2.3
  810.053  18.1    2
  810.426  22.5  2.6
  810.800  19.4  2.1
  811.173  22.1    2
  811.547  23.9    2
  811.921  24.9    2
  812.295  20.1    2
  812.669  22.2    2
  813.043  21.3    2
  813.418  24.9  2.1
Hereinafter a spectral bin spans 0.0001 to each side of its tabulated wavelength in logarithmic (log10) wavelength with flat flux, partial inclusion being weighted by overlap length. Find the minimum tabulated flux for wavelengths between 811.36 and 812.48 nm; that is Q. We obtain 20.1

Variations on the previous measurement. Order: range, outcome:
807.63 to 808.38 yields 24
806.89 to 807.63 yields 20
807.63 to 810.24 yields 18.1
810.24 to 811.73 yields 19.4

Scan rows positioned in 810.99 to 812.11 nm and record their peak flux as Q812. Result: 24.9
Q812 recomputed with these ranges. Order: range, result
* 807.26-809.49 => 24.5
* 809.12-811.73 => 23.9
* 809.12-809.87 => 20.5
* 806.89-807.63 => 20.9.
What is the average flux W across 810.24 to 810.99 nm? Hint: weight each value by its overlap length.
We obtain 20.9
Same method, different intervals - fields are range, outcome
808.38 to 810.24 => 20.2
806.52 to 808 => 22.1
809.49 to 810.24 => 18.7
